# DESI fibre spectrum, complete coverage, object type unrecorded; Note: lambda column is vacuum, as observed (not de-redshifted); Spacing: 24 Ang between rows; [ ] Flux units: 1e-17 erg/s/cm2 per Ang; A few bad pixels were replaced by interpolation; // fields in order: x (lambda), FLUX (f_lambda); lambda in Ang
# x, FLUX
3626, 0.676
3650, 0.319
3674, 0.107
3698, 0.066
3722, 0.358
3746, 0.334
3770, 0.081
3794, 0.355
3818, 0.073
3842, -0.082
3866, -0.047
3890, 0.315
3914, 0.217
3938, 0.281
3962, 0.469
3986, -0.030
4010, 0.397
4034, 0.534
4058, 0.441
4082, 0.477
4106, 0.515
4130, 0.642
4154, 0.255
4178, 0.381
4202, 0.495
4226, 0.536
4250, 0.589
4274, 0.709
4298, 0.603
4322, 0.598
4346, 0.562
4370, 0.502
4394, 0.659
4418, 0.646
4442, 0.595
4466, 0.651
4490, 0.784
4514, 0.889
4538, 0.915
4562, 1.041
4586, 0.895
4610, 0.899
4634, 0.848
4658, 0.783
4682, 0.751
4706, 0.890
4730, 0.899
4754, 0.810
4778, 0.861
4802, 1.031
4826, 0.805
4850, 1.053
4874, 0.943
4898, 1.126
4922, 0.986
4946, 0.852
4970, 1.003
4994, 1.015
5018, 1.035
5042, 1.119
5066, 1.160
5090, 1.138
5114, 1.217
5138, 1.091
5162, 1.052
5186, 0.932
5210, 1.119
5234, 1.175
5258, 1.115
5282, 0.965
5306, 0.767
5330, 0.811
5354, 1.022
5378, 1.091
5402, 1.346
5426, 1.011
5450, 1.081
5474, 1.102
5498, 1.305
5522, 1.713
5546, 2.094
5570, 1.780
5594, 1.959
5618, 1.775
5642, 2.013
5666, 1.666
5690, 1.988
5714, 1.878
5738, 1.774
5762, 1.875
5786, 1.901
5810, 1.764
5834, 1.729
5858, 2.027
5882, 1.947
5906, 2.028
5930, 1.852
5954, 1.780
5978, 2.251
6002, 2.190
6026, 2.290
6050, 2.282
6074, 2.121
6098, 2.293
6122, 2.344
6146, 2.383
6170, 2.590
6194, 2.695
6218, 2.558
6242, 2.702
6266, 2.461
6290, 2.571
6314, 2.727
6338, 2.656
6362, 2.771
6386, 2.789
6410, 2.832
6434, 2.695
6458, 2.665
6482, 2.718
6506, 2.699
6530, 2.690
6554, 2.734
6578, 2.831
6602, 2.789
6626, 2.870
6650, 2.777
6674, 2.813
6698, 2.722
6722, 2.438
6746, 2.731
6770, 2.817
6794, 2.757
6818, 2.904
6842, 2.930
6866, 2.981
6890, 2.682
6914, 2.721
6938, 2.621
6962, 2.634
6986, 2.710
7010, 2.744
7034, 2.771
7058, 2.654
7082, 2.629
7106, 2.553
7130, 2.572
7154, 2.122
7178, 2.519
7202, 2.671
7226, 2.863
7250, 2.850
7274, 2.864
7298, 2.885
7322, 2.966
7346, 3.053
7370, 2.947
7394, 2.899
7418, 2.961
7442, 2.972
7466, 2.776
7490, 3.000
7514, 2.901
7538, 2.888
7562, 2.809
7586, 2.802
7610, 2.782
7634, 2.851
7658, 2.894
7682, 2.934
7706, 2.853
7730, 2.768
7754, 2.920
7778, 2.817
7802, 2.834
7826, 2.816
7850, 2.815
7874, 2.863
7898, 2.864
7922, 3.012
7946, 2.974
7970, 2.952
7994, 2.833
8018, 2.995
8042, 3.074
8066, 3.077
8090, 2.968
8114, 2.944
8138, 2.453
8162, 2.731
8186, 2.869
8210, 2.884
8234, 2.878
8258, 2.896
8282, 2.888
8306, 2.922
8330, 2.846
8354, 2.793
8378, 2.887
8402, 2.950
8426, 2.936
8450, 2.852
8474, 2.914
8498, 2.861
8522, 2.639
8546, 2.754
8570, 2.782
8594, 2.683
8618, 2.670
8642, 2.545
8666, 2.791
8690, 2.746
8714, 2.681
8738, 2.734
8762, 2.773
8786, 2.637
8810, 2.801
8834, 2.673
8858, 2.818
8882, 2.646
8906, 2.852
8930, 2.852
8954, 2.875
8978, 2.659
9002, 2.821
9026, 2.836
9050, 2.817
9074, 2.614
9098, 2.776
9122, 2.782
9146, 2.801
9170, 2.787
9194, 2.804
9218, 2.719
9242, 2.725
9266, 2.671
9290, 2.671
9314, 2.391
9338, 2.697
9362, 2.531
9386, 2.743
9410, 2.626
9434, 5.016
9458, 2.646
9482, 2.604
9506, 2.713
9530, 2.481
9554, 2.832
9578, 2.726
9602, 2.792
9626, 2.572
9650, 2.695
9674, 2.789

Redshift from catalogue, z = 0.38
